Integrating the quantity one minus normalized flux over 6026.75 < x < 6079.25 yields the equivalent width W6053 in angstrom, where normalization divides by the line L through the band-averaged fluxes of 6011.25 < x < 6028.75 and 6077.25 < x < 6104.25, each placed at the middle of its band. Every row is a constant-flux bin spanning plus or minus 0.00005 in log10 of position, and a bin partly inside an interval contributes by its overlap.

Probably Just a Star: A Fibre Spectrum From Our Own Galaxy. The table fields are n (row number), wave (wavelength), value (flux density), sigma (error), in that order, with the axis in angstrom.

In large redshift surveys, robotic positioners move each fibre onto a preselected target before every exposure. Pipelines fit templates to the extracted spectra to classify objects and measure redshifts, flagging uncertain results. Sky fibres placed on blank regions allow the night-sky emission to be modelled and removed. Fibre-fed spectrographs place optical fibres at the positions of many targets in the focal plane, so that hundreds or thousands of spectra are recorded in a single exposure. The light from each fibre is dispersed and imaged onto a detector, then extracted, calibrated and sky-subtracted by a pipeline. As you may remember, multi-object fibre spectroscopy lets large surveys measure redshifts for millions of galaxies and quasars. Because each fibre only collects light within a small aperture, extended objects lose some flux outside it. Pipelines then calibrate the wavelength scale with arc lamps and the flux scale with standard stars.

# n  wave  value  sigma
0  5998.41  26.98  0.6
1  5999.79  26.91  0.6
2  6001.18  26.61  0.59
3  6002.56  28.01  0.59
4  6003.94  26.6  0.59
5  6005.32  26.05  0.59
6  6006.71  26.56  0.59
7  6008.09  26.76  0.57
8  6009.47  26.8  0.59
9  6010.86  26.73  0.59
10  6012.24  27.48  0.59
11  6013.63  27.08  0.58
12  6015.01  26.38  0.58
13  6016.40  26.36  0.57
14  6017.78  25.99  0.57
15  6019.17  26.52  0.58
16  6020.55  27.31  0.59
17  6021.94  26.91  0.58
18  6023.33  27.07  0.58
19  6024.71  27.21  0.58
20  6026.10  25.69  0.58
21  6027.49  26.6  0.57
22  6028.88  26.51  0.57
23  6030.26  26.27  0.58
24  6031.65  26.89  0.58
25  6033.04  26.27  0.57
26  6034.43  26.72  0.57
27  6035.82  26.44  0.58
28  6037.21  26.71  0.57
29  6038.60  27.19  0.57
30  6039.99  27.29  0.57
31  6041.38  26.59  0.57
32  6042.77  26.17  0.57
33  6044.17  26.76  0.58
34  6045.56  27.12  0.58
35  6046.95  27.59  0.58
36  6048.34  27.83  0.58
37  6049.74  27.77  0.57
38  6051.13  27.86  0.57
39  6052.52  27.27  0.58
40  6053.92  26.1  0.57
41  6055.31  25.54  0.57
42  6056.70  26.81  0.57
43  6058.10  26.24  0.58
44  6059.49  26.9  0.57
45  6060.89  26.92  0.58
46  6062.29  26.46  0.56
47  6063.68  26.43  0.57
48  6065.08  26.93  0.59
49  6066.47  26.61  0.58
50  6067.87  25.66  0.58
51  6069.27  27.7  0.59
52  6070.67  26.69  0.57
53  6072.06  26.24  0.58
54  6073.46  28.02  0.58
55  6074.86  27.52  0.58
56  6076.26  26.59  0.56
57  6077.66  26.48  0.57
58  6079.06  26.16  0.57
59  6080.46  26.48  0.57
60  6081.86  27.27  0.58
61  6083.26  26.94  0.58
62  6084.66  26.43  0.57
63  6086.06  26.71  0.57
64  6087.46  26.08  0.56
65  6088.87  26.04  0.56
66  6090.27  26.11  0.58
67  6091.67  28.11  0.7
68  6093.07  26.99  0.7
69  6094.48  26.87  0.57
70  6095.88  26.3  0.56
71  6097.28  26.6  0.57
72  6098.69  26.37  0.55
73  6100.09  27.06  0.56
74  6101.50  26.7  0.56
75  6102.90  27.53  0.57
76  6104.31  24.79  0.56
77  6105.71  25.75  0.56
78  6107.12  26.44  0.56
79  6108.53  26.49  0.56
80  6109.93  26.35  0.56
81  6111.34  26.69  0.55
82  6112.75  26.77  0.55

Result -0.2 angstrom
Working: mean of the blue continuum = 26.7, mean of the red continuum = 26.7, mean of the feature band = 26.8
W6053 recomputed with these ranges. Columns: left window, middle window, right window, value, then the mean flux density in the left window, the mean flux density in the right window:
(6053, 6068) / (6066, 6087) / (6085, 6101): -0.17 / 26.5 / 26.6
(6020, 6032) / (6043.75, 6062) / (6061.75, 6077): -0.13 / 26.7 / 26.8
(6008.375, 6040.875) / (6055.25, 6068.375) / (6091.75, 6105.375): 0.08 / 26.7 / 26.6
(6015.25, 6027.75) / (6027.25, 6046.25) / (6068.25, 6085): 0.00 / 26.6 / 26.9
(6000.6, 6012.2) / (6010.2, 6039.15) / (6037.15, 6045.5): 0.14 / 26.8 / 26.8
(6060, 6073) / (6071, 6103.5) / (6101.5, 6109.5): -0.39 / 26.7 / 26.3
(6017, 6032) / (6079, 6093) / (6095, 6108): -0.12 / 26.6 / 26.4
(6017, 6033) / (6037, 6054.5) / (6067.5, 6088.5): -0.29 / 26.6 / 26.7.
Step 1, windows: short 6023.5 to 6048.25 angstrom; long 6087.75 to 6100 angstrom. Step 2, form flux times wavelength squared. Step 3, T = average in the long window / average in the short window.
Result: 1.0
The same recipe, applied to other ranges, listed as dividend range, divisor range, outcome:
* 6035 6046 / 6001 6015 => 1.01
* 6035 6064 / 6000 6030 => 1.02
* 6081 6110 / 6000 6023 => 1.02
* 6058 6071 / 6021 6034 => 1.01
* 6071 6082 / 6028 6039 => 1.02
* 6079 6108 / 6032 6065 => 1.01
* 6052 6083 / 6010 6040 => 1.01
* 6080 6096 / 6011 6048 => 1.02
